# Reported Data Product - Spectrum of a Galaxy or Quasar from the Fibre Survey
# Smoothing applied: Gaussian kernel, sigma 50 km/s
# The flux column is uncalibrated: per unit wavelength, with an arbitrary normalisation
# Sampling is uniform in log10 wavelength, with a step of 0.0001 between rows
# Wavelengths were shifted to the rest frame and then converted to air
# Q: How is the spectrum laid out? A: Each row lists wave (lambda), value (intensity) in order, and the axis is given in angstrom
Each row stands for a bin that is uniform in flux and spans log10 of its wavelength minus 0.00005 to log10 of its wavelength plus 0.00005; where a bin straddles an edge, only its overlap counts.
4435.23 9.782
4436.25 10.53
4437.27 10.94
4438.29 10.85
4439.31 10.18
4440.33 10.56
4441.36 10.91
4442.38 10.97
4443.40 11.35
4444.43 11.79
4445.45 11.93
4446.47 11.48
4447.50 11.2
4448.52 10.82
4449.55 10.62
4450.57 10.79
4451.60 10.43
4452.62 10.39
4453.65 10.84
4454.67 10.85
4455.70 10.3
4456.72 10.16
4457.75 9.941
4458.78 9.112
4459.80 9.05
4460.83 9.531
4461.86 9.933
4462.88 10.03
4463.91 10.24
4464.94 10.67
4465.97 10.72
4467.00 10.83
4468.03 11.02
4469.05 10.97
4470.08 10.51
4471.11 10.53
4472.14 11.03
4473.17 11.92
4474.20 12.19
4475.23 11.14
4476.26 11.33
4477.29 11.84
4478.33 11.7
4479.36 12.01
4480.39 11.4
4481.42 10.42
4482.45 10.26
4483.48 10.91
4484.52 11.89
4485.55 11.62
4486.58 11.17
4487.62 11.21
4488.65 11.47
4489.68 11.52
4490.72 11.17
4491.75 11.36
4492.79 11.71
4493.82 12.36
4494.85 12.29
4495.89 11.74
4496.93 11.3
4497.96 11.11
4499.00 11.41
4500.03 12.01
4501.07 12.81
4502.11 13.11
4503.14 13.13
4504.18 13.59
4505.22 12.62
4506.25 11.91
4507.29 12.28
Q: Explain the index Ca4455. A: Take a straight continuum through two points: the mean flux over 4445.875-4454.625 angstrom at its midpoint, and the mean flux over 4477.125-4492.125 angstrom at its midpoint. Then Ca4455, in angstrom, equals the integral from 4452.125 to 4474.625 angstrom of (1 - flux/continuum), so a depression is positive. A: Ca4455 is 1.10 angstrom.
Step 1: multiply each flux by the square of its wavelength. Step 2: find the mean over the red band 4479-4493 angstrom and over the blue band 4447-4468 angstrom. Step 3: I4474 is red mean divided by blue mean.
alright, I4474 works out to 1.1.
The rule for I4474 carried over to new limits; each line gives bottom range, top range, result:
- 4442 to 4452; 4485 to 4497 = 1.06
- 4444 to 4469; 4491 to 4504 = 1.17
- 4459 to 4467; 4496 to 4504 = 1.23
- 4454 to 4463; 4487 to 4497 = 1.19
